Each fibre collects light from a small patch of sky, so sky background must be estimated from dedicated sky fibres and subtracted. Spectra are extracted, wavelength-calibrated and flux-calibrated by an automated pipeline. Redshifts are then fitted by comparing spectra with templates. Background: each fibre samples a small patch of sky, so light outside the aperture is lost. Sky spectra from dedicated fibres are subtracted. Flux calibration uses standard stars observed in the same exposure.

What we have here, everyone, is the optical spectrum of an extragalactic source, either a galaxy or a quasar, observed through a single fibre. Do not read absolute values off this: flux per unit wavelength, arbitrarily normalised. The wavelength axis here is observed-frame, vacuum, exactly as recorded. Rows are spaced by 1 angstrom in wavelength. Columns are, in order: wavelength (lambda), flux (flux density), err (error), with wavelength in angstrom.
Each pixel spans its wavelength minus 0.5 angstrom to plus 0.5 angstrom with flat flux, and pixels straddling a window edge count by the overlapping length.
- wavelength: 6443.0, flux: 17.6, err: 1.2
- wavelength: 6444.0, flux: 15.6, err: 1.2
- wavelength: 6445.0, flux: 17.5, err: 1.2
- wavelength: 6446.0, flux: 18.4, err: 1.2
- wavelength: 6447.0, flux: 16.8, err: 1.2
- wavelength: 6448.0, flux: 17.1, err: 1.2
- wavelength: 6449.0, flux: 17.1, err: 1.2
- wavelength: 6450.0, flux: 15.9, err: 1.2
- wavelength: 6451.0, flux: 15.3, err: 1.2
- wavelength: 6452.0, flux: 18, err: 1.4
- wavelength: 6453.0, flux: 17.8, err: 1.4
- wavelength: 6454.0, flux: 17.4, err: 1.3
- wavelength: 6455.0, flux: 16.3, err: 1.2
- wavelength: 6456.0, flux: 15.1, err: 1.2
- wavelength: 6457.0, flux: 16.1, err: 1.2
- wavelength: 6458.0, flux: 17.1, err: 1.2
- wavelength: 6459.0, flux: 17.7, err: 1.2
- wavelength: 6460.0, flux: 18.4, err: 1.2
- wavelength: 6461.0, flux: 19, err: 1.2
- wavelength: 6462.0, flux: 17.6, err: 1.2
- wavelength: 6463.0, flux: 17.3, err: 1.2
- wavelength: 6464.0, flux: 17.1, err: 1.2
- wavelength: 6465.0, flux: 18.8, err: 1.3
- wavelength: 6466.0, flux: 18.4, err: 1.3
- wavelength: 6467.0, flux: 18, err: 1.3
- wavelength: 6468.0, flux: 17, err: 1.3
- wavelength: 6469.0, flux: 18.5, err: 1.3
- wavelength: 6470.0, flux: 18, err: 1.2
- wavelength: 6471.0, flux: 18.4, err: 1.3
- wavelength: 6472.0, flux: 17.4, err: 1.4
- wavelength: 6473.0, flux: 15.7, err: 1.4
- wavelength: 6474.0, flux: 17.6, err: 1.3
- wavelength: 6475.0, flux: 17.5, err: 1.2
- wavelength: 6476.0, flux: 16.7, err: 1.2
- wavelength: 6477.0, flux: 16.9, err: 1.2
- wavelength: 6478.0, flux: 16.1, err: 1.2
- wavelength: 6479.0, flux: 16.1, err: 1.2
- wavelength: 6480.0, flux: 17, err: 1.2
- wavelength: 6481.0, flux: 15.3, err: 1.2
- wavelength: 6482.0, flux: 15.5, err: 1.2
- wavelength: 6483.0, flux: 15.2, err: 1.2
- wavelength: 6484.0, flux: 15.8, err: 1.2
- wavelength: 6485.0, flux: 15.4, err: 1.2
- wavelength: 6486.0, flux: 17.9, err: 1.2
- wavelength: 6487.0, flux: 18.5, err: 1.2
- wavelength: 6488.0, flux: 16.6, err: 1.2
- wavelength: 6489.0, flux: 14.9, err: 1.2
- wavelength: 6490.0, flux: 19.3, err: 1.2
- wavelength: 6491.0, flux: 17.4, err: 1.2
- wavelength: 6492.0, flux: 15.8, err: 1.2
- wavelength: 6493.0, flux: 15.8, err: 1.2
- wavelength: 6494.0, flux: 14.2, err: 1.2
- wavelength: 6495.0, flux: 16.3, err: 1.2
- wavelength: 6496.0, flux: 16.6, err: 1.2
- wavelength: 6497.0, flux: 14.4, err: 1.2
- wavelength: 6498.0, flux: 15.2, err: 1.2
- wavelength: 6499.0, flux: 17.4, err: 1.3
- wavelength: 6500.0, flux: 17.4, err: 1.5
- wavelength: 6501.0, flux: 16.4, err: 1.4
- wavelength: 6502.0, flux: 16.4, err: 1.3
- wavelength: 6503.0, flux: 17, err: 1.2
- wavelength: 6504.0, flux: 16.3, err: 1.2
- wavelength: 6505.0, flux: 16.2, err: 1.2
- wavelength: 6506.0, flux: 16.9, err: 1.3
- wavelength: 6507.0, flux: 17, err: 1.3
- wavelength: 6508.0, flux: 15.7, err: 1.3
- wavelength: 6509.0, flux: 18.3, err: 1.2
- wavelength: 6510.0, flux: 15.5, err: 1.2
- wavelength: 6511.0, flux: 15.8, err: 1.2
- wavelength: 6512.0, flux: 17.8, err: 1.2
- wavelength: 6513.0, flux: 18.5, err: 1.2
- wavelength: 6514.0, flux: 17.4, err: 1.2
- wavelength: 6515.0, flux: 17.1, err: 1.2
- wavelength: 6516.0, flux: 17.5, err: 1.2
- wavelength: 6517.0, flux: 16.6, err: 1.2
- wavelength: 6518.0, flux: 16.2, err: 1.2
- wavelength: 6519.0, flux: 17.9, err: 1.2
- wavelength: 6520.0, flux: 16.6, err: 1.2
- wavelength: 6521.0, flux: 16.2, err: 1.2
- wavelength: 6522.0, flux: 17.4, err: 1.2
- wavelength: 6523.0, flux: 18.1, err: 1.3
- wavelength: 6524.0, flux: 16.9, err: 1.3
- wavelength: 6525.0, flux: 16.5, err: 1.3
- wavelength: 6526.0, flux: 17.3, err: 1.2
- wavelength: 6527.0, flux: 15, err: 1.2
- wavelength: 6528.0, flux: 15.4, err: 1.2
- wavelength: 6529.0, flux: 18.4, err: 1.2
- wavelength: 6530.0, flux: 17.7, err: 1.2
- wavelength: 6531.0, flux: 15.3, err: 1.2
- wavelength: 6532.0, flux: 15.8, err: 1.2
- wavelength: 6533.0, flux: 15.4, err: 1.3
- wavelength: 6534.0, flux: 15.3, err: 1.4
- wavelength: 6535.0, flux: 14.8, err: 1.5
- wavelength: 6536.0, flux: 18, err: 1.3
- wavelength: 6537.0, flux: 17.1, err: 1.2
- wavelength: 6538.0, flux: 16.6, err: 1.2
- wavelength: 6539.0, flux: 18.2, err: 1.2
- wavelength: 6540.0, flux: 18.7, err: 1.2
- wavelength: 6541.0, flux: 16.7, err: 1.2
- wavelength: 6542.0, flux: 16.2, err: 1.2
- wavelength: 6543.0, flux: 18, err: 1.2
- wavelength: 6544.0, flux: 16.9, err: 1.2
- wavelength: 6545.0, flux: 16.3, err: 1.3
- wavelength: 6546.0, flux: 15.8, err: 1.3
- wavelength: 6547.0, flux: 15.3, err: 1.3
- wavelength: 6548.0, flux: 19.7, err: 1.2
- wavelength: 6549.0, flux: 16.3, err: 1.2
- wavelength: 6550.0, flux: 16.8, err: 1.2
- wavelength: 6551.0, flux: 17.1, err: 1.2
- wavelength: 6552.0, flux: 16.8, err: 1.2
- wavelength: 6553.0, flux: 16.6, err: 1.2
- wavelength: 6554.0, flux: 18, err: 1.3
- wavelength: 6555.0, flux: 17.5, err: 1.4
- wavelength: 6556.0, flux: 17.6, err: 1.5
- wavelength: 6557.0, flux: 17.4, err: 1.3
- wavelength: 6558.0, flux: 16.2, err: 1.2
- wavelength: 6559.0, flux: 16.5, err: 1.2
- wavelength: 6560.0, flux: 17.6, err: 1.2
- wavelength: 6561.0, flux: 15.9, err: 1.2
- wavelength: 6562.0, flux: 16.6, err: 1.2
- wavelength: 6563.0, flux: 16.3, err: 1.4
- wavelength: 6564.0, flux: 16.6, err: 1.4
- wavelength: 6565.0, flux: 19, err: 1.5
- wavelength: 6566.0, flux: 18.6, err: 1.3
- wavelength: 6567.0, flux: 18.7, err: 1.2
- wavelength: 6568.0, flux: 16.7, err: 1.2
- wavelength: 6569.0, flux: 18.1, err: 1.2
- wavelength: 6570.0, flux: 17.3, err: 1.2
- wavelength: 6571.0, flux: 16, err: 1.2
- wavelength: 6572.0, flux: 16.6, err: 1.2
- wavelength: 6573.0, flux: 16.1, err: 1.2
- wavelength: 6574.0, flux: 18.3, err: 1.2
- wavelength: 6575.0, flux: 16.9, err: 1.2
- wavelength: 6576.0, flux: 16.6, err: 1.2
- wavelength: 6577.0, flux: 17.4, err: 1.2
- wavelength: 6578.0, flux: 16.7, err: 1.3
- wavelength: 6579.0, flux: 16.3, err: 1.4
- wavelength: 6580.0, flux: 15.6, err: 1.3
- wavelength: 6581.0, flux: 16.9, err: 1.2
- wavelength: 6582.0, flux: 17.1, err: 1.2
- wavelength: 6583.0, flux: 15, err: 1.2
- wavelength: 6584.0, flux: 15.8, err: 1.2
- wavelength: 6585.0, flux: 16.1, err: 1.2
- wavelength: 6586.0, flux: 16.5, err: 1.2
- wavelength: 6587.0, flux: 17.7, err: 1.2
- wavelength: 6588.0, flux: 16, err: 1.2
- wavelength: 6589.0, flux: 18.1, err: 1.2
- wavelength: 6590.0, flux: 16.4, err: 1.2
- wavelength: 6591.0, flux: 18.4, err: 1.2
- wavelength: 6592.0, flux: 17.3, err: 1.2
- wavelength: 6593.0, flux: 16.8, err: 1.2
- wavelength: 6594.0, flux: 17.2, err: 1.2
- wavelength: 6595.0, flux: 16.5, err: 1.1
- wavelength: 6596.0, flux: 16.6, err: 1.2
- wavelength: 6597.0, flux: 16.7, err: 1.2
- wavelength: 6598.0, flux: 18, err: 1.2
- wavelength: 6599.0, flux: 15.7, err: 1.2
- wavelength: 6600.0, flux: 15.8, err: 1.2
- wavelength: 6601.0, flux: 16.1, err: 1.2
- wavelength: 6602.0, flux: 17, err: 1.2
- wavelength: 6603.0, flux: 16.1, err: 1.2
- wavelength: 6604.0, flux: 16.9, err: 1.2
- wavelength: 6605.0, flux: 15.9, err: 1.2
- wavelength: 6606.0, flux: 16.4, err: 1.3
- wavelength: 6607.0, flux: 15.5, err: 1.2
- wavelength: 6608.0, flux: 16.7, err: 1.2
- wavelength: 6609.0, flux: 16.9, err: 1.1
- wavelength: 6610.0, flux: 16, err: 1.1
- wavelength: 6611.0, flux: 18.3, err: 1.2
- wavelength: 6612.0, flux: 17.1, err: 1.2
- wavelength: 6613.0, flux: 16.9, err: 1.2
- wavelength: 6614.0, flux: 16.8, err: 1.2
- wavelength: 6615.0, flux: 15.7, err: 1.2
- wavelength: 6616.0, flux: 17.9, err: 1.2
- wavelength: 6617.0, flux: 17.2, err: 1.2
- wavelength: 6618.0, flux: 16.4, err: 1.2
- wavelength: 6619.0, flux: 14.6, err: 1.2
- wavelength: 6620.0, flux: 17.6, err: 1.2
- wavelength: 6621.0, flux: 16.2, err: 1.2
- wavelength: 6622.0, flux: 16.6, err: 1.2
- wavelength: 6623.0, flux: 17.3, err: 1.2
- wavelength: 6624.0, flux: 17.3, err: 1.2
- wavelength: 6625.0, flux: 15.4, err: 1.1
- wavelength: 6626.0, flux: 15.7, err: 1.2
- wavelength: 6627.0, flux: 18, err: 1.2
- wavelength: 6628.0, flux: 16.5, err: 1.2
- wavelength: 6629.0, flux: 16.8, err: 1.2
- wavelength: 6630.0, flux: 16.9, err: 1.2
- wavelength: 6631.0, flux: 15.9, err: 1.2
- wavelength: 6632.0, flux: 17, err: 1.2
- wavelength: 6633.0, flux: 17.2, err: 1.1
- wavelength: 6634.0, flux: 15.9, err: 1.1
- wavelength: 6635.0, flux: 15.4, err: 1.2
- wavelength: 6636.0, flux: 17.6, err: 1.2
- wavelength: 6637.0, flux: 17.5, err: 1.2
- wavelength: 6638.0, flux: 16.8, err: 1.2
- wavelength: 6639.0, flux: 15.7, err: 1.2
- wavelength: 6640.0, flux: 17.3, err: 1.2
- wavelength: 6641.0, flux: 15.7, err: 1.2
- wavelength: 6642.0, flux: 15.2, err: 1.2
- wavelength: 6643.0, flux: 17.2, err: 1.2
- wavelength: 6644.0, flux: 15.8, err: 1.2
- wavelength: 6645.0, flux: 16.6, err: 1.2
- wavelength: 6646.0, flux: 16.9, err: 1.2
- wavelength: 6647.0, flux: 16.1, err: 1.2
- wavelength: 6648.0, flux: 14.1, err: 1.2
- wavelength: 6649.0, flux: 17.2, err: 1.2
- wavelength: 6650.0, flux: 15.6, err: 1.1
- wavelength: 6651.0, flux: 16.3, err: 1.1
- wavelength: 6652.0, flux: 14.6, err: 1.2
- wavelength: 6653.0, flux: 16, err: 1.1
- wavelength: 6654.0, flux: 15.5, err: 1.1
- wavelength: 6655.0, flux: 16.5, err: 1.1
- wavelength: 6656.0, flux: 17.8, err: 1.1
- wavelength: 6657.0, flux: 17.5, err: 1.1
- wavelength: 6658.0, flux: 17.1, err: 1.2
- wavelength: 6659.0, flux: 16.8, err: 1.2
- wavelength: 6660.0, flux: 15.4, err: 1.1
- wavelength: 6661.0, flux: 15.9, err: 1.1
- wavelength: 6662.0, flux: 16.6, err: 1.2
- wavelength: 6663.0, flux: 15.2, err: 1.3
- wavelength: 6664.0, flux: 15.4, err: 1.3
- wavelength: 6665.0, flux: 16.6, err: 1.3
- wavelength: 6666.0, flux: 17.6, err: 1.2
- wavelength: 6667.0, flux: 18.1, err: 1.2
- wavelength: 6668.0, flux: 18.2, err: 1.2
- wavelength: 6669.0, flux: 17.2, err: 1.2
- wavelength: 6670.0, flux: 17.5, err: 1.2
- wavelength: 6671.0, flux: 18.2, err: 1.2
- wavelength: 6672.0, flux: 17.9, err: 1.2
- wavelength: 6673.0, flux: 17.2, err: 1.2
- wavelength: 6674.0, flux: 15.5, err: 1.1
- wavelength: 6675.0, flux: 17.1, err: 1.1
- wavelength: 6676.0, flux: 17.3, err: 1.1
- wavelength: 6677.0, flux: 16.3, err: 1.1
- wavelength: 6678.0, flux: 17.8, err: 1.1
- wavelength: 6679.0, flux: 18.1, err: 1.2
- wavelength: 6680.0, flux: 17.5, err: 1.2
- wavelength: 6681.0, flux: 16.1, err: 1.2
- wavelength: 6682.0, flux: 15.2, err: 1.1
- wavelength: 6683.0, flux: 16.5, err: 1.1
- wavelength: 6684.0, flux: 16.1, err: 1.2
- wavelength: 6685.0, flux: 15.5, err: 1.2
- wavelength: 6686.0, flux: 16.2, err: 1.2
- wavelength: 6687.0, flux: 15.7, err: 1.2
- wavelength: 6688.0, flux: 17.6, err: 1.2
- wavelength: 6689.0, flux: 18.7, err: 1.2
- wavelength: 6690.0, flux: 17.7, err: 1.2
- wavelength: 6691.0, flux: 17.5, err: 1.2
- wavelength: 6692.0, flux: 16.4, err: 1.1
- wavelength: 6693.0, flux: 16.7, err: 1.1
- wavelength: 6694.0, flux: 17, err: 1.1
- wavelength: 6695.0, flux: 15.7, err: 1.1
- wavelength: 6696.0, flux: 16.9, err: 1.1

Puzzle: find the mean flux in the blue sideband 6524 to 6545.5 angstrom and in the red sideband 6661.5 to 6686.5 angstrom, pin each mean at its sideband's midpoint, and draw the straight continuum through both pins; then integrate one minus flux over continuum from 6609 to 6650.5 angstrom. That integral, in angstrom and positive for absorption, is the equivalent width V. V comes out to 0.59 angstrom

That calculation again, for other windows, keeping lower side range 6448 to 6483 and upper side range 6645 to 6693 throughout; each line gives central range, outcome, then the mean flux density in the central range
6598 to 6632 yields 0.43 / 16.6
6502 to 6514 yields 0.13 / 16.8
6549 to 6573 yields -0.31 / 17.1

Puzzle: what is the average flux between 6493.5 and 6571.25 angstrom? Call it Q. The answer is 16.8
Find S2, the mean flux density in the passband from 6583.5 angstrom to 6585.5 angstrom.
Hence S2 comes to 16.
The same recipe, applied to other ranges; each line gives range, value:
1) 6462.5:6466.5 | 17.9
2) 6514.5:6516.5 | 17.3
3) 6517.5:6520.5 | 16.9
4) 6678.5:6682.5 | 16.7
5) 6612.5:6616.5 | 16.8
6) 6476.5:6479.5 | 16.4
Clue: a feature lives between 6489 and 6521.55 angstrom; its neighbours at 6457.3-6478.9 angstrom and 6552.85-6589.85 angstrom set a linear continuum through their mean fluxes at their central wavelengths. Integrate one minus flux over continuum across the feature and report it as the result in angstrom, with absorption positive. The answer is 1.3 angstrom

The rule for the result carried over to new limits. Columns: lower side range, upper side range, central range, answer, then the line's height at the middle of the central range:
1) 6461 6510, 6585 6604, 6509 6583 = -0.48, 16.8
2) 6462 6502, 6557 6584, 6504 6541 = 0.06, 16.8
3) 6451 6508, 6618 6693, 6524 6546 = 0.17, 16.8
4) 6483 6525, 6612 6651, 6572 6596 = -0.29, 16.6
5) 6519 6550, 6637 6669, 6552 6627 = -0.98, 16.6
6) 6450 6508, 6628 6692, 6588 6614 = -0.11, 16.7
